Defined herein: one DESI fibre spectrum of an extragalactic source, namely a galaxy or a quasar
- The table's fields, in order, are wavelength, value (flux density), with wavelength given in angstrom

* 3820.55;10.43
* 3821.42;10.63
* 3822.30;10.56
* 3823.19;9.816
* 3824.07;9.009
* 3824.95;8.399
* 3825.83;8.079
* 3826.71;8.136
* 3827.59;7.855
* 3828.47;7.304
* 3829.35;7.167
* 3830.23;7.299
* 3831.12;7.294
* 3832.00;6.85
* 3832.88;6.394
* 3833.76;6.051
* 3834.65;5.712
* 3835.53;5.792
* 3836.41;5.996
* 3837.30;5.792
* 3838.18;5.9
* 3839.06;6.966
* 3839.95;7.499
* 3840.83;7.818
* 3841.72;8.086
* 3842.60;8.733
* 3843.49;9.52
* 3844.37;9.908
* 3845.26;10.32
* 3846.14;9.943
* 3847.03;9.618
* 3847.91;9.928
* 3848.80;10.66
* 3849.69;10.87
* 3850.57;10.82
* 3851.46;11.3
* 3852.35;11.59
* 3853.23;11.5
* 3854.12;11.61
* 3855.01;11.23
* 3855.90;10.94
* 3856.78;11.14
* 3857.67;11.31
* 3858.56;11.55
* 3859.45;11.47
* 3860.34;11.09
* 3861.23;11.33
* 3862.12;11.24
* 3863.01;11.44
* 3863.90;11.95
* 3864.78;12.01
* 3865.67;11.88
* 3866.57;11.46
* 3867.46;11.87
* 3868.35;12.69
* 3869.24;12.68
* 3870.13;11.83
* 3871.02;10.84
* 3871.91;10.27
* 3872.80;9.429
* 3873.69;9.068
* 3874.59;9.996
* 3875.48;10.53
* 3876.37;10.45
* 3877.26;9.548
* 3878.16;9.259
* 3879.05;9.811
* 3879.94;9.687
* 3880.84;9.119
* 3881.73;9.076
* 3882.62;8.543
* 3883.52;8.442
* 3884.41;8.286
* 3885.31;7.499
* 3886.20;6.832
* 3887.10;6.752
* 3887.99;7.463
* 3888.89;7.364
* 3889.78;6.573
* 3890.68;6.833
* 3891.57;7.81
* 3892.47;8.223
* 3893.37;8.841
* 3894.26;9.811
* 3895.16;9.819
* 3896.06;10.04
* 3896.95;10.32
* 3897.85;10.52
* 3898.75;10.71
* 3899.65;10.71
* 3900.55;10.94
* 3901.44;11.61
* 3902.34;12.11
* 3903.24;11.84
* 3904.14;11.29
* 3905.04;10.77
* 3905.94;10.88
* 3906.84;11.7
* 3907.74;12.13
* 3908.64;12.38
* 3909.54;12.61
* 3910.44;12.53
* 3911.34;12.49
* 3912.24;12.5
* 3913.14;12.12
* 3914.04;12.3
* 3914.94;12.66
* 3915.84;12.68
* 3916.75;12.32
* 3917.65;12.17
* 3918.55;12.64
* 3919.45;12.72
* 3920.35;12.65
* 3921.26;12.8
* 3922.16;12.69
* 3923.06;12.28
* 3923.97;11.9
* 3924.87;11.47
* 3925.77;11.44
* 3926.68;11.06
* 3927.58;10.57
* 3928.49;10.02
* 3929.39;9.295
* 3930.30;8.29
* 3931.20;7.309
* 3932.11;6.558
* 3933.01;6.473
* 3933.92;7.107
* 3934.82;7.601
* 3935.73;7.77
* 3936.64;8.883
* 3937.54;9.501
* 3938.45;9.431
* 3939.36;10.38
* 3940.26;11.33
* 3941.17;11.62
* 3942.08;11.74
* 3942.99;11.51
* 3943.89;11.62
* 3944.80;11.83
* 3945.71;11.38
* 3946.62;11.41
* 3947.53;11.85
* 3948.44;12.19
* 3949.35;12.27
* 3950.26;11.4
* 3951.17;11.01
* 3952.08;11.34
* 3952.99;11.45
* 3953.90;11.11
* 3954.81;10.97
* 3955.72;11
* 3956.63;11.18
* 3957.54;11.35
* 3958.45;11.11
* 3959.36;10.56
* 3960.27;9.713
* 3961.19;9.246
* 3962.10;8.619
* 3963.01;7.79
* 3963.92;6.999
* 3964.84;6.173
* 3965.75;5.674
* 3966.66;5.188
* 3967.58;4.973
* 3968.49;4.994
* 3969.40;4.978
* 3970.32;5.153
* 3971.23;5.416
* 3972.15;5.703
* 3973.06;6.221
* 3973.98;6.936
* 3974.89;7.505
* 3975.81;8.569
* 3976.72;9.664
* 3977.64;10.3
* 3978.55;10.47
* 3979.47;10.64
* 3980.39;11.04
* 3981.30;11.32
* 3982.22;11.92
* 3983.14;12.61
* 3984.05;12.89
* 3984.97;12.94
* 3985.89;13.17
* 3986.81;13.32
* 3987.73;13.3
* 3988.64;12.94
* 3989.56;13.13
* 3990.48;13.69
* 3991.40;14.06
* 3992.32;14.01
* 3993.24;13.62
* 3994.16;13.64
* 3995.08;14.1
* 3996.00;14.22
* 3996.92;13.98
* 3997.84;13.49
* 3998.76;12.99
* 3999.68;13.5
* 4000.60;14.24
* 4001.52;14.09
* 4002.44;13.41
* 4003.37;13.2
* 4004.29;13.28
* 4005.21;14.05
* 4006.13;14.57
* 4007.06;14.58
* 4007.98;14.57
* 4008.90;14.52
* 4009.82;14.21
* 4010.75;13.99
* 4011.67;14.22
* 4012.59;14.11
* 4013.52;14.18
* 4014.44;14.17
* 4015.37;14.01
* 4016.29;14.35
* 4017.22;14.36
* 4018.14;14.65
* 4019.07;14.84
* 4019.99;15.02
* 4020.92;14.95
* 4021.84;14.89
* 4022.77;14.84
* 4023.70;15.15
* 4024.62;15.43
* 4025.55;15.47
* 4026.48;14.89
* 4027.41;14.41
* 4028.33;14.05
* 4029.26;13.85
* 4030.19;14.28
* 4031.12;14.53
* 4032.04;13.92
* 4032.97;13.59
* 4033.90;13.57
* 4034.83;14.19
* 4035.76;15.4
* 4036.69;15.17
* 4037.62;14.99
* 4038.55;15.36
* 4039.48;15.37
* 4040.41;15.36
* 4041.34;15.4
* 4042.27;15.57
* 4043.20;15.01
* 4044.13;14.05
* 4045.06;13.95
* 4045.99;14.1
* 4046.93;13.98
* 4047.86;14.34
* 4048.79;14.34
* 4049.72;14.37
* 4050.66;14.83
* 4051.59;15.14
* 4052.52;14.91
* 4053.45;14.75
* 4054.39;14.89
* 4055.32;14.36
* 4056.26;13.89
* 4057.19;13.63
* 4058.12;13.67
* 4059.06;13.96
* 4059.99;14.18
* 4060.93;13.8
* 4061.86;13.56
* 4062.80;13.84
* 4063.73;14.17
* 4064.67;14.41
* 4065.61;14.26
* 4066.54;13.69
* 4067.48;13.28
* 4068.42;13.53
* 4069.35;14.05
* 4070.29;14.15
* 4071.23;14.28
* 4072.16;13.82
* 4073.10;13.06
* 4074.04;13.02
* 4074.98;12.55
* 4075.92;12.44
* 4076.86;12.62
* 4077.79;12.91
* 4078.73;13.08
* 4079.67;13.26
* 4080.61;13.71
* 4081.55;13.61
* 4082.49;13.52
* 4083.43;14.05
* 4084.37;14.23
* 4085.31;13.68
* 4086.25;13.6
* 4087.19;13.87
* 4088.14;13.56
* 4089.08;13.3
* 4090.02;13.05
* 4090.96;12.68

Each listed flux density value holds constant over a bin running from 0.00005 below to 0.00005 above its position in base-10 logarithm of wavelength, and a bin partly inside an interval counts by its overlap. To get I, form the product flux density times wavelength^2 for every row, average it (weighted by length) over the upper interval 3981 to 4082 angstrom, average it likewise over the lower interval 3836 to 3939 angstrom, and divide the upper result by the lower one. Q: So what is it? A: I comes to 1.48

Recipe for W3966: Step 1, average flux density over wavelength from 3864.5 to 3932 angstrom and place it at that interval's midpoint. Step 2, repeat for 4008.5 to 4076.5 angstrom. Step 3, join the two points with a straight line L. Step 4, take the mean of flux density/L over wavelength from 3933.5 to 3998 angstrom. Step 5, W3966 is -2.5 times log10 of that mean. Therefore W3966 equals 0.19 mag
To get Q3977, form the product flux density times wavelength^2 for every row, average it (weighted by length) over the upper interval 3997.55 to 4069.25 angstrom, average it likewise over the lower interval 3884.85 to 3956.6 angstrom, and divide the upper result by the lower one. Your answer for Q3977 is 1.44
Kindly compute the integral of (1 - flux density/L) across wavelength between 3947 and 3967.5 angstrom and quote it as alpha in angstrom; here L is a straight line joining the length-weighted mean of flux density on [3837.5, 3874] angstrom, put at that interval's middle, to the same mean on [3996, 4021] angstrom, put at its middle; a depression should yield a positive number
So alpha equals 4.8 angstrom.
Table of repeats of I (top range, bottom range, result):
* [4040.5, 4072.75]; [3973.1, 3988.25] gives 1.35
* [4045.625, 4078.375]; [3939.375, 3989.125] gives 1.47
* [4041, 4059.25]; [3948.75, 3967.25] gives 1.56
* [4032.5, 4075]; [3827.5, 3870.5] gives 1.64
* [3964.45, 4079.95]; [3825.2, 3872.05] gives 1.49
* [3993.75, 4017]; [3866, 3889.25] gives 1.56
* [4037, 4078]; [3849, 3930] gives 1.43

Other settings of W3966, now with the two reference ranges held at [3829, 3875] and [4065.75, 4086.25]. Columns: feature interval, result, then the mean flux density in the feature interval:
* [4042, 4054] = -0.12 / 14.5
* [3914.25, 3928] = -0.12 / 12.1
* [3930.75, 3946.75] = 0.17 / 9.6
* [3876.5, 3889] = 0.20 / 8.48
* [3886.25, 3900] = 0.20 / 8.71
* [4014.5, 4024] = -0.17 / 14.7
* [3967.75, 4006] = 0.06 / 11.4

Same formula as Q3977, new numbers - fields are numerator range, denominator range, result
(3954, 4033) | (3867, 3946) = 1.22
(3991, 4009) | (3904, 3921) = 1.19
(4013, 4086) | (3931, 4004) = 1.41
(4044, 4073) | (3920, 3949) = 1.45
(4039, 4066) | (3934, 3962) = 1.42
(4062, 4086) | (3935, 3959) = 1.32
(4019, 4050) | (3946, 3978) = 1.72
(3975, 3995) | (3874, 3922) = 1.23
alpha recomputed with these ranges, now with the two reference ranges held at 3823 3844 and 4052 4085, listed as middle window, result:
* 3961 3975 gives 6.04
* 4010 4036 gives -4.06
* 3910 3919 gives -2.70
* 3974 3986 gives 0.60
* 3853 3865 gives -4.96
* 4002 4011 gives -1.47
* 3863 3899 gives -4.15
